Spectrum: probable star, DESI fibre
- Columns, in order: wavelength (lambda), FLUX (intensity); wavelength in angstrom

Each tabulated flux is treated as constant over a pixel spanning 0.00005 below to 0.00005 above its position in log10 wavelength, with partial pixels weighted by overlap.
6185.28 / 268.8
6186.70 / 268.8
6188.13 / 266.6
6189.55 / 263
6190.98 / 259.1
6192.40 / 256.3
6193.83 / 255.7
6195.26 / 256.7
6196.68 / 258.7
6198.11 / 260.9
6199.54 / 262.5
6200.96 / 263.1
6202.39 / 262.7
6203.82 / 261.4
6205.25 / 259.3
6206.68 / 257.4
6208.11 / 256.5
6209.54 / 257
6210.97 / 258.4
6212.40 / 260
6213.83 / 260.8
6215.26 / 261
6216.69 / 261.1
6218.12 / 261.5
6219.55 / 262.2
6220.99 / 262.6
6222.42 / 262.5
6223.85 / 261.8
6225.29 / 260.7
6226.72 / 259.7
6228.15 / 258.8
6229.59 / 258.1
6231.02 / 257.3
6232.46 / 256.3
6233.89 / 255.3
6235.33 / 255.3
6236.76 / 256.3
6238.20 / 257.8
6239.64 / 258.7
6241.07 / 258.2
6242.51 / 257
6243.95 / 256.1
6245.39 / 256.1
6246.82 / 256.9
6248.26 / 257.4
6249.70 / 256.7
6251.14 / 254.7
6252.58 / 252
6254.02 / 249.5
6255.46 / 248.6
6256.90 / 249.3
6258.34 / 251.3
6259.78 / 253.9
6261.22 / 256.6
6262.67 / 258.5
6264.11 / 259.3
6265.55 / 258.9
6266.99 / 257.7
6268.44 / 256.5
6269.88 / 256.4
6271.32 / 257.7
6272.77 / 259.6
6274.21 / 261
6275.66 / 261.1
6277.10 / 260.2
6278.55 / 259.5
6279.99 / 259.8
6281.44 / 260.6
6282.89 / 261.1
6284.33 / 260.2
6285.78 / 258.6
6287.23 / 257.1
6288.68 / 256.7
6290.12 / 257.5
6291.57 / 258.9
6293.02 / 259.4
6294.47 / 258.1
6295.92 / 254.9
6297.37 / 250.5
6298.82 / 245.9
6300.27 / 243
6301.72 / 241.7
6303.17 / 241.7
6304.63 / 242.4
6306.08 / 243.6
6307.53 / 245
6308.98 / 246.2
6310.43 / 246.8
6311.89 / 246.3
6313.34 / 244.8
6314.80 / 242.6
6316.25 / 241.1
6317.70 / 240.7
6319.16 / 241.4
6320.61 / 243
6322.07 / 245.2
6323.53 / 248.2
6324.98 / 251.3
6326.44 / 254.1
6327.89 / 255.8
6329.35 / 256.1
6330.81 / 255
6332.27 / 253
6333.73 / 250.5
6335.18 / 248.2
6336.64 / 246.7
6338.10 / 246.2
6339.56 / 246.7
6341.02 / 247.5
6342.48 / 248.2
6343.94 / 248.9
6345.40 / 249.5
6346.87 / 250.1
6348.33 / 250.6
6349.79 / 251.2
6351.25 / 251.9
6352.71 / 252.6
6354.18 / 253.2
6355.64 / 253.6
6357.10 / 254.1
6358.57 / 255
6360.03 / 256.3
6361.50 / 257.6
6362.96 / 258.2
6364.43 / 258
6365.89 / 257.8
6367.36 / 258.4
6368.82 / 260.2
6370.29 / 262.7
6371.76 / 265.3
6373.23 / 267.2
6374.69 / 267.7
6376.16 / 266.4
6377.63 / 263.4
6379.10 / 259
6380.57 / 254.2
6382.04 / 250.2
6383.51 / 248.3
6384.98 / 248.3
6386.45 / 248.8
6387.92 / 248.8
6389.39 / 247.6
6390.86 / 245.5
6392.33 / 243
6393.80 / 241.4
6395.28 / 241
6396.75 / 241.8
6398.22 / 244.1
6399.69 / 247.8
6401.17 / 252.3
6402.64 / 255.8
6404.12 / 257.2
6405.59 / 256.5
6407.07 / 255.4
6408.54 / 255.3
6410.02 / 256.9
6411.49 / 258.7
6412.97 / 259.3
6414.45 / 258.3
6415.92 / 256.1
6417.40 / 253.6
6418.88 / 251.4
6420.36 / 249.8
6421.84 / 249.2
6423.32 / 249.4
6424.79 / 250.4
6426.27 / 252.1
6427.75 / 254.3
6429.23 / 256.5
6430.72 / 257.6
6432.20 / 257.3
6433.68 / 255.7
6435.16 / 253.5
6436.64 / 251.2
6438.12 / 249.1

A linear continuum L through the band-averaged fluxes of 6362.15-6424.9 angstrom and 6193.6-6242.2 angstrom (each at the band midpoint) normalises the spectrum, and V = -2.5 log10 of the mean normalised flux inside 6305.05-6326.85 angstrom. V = 0.05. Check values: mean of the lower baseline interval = 259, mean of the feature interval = 245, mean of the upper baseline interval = 254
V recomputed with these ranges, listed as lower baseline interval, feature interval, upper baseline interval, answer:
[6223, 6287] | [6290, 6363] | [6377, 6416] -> 0.02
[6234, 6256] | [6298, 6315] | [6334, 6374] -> 0.05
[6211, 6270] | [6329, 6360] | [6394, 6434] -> 0.02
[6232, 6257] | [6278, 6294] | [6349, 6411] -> -0.02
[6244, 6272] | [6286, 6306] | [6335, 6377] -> 0.02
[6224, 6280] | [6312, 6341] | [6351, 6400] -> 0.03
